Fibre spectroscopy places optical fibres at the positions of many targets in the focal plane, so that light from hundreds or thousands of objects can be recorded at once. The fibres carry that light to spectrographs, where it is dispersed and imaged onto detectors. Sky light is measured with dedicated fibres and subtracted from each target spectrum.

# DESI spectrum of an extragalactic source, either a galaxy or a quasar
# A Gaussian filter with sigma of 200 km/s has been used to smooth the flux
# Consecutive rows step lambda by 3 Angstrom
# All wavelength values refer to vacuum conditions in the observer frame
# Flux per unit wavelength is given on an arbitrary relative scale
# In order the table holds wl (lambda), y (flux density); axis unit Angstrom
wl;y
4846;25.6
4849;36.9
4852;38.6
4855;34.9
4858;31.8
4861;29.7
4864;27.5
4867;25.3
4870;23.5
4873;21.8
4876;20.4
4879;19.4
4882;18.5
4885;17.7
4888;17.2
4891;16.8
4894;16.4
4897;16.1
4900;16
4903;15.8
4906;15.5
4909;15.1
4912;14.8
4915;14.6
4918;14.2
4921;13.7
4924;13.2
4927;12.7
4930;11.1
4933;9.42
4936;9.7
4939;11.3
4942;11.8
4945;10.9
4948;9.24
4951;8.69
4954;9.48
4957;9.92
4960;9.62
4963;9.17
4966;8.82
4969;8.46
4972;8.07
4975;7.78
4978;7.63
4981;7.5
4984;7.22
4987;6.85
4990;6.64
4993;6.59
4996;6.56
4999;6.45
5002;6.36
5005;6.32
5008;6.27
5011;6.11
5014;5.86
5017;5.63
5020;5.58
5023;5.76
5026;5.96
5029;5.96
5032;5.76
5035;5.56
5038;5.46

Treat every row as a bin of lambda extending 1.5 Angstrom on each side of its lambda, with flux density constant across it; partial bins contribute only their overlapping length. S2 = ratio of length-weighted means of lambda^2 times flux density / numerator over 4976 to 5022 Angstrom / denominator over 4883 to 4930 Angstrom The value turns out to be 0.44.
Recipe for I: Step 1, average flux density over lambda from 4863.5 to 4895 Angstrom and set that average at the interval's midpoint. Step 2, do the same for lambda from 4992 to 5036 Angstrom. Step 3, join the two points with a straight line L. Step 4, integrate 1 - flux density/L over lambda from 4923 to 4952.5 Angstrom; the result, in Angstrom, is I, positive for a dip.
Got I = 7.0 Angstrom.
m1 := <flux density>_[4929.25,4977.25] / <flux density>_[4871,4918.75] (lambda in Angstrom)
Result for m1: 0.6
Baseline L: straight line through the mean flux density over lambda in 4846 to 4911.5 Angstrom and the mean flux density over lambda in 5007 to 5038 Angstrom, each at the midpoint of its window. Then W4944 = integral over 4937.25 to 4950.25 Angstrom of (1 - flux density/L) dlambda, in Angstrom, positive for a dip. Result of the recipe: 3.8 Angstrom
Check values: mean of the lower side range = 22.6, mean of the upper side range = 5.82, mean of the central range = 10.7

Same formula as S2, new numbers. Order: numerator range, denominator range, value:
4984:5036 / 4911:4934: 0.49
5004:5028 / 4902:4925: 0.42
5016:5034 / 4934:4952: 0.58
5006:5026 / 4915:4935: 0.49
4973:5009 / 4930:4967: 0.71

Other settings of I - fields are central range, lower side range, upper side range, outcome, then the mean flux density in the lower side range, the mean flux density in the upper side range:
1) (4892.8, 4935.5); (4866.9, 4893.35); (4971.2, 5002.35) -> 4.48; 19.7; 7.06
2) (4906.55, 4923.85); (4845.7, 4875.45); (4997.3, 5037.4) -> 5.55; 29.4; 5.96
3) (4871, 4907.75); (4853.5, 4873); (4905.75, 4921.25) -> 5.91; 28.2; 14.7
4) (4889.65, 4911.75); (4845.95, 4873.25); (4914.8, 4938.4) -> 3.62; 30.1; 12.2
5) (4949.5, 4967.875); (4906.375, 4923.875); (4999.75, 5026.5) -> 2.42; 14.4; 6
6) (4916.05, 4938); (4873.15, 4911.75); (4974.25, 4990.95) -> 2.27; 17.2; 7.27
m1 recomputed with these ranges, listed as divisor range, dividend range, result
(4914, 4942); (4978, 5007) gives 0.56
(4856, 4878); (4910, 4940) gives 0.49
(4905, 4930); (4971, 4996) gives 0.52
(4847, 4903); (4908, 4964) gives 0.49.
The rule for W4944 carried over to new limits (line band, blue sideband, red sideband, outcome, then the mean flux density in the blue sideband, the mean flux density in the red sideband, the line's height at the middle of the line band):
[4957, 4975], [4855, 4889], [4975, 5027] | 3.7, 23.6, 6.47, 11.1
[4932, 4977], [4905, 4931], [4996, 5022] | 5.4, 13.9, 6.09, 10.8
